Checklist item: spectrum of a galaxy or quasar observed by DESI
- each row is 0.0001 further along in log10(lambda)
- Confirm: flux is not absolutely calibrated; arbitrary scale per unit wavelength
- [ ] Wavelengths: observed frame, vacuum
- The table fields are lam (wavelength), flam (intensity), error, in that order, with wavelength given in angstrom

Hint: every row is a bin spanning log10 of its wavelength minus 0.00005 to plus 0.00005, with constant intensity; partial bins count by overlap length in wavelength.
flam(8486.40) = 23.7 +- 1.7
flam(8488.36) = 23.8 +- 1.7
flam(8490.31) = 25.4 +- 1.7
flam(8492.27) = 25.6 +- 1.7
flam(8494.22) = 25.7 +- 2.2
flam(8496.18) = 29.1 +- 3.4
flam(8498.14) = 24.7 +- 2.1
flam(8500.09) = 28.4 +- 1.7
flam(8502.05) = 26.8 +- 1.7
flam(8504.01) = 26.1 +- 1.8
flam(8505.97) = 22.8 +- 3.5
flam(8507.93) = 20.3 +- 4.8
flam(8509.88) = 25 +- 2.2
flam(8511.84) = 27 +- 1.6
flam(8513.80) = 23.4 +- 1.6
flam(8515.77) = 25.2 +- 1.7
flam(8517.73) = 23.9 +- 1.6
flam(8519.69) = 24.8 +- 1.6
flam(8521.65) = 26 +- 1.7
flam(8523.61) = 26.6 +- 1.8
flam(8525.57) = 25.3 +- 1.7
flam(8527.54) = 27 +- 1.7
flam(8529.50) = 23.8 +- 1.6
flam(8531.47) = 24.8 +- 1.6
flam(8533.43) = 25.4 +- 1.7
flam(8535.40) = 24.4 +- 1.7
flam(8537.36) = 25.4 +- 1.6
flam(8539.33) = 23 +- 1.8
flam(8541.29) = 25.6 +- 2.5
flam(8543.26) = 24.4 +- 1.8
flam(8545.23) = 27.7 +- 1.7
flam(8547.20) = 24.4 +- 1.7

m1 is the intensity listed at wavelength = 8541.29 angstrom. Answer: 25.6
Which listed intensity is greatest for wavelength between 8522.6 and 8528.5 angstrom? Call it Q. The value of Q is 27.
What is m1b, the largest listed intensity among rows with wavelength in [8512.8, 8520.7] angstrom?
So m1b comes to 25.2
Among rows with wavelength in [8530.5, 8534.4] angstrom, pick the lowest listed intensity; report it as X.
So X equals 24.8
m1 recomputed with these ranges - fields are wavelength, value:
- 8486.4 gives 23.7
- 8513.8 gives 23.4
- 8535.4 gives 24.4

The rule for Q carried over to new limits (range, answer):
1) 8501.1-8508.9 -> 26.8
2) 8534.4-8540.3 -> 25.4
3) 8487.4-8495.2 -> 25.7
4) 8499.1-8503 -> 28.4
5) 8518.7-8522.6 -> 26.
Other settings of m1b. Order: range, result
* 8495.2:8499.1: 29.1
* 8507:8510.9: 25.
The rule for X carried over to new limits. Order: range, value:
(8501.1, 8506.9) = 22.8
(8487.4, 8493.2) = 23.8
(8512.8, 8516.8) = 23.4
